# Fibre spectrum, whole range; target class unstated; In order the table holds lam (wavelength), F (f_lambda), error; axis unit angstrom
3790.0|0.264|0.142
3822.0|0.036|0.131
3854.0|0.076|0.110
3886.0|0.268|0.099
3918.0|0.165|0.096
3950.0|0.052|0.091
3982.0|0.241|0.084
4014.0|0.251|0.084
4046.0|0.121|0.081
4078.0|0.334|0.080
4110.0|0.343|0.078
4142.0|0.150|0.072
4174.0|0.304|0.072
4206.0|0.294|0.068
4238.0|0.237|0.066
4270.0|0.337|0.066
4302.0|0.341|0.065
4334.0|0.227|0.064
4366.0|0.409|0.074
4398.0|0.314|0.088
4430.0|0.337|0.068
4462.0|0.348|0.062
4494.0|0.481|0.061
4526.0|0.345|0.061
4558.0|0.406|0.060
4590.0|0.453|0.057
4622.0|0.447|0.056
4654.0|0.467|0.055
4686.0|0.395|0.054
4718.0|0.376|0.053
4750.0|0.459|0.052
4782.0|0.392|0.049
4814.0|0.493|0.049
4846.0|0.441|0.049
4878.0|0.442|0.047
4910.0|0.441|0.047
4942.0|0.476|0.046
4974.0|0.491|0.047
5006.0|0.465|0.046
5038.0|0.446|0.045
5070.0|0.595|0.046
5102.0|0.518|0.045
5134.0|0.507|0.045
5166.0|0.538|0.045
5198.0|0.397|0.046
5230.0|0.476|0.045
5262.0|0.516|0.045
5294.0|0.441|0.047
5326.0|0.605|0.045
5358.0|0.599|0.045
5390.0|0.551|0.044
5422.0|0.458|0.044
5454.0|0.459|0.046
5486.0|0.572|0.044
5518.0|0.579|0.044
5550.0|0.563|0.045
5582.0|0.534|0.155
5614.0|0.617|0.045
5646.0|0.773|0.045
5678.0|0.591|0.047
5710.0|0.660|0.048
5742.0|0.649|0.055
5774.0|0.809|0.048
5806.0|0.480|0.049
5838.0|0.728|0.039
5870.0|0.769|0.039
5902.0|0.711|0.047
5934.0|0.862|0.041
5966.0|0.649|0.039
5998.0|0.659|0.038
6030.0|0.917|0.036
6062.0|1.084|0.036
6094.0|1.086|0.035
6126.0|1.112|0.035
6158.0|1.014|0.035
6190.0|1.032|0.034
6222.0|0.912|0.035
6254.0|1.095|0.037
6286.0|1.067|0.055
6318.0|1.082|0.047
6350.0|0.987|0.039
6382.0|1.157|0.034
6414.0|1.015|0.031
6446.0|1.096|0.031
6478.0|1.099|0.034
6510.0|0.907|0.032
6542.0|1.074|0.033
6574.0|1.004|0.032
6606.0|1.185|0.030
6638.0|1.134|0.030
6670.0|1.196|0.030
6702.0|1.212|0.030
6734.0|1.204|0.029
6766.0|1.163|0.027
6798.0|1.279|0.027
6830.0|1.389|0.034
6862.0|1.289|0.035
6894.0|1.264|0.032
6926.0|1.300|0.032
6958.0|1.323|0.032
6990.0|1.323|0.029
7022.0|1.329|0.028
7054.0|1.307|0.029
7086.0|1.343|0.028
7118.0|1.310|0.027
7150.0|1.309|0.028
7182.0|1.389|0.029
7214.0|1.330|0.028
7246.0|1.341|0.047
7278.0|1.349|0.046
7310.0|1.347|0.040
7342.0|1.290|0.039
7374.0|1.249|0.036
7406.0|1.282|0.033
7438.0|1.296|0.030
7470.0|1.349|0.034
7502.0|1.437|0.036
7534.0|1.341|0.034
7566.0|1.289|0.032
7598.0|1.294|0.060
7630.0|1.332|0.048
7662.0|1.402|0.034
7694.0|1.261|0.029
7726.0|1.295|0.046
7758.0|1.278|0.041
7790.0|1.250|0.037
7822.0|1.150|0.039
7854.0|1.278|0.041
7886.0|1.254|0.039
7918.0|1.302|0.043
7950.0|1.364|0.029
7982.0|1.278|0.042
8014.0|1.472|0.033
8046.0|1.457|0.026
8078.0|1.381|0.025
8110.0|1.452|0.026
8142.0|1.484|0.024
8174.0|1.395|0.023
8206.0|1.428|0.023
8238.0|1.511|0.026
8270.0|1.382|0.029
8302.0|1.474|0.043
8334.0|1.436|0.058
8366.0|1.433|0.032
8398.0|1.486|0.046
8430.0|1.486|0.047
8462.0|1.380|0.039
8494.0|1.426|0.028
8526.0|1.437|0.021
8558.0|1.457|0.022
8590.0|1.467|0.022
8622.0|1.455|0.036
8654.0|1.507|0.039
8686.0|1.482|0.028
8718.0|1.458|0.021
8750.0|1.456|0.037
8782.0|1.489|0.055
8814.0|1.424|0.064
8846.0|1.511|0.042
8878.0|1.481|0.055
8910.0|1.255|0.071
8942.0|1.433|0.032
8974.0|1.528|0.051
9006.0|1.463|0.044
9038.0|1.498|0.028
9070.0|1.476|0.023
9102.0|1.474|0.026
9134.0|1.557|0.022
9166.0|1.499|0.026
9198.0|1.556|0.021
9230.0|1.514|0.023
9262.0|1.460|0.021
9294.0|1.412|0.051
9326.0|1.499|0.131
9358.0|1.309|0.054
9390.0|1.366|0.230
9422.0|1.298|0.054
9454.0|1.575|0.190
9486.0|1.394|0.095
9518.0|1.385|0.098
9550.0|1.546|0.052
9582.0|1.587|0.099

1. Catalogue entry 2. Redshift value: 0.514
